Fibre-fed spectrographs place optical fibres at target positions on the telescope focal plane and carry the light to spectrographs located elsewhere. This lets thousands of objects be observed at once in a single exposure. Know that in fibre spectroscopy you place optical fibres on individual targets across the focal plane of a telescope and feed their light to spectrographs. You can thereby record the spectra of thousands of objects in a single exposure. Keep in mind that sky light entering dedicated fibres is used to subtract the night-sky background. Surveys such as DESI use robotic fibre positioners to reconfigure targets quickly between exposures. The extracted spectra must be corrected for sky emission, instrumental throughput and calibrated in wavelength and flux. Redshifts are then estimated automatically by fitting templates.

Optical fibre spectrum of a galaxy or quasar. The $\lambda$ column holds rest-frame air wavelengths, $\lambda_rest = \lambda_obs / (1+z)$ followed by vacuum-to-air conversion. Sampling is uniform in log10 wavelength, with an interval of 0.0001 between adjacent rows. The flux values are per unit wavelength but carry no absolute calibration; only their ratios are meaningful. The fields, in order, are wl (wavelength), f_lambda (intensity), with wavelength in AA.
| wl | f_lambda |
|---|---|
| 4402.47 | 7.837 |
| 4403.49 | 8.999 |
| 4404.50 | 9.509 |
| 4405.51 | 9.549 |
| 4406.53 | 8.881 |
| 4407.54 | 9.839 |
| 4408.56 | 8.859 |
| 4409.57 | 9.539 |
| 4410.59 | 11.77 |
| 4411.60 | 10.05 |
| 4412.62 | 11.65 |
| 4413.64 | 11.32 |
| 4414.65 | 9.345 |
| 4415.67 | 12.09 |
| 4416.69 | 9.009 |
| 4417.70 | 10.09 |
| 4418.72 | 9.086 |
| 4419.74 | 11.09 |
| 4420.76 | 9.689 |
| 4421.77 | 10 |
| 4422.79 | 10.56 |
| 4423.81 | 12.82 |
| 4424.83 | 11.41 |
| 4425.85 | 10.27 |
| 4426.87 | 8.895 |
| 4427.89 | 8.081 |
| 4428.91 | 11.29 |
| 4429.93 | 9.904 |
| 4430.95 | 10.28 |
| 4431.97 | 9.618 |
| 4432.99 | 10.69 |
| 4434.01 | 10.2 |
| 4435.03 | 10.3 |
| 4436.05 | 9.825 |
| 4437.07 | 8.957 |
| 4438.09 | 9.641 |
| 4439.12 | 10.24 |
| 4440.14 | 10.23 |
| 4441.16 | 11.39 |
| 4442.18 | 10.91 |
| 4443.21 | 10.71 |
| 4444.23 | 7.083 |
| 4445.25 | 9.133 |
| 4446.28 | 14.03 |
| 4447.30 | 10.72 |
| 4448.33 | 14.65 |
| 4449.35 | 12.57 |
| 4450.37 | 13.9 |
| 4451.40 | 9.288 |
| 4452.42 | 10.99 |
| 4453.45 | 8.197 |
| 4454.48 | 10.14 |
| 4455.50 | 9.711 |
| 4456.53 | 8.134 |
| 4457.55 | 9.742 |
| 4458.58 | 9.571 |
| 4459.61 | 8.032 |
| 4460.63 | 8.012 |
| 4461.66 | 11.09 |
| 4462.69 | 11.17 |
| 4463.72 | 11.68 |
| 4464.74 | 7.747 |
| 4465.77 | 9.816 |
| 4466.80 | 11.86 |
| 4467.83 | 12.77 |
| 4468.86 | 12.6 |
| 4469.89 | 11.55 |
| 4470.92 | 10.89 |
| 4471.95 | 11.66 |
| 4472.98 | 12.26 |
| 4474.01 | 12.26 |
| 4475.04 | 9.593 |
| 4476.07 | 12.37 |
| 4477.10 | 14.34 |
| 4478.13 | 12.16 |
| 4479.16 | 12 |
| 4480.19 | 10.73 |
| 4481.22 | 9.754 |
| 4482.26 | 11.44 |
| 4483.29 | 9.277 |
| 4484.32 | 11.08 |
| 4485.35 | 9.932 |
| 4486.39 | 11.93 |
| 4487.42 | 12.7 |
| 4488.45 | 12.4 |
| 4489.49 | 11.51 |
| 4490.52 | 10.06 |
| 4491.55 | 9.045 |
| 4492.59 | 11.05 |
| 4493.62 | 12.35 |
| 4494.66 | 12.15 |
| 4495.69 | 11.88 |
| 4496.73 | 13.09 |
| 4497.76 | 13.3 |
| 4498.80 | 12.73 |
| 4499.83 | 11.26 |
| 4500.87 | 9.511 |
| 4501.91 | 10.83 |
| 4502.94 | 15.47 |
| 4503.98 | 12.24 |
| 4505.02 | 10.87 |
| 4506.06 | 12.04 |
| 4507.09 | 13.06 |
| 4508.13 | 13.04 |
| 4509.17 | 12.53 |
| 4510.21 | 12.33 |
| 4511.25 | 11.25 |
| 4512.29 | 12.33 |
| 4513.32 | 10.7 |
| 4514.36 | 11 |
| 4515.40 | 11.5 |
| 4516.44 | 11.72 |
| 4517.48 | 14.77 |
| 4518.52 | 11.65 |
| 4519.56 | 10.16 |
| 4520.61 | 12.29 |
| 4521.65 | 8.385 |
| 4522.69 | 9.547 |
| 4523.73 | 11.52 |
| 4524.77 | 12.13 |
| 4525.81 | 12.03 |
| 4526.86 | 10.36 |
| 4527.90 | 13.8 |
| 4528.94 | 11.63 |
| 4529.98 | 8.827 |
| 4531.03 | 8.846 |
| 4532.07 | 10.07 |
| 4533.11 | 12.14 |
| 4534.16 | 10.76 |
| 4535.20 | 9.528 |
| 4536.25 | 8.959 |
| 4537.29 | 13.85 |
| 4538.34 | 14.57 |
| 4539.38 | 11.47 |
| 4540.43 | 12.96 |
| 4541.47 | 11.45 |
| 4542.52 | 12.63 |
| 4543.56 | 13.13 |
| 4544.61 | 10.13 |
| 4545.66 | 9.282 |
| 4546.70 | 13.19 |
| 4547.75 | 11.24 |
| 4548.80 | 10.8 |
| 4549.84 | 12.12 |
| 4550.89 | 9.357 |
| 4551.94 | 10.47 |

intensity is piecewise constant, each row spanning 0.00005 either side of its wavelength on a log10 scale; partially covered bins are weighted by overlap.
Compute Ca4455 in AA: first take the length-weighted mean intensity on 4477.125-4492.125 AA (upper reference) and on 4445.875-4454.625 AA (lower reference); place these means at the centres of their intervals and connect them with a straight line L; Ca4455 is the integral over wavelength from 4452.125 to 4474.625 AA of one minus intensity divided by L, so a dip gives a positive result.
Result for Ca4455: 1.9 AA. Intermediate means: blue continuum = 11.6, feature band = 10.4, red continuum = 11.1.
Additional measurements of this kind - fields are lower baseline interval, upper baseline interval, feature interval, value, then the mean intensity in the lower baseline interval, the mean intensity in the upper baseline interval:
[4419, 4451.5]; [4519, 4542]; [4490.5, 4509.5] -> -1.7 AA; 10.6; 11.1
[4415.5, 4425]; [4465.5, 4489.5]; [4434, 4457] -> 1.0 AA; 10.5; 11.6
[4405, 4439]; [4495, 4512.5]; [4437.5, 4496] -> 1.9 AA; 10.1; 12.2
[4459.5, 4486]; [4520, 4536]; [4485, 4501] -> -1.0 AA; 11.1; 10.8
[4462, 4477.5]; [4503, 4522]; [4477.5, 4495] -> 0.7 AA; 11.5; 11.9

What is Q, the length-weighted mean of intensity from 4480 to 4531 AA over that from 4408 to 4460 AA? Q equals 1.12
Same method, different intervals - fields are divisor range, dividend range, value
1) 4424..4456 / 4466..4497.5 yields 1.11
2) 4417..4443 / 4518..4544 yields 1.11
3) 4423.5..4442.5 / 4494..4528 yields 1.16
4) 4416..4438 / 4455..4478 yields 1.07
